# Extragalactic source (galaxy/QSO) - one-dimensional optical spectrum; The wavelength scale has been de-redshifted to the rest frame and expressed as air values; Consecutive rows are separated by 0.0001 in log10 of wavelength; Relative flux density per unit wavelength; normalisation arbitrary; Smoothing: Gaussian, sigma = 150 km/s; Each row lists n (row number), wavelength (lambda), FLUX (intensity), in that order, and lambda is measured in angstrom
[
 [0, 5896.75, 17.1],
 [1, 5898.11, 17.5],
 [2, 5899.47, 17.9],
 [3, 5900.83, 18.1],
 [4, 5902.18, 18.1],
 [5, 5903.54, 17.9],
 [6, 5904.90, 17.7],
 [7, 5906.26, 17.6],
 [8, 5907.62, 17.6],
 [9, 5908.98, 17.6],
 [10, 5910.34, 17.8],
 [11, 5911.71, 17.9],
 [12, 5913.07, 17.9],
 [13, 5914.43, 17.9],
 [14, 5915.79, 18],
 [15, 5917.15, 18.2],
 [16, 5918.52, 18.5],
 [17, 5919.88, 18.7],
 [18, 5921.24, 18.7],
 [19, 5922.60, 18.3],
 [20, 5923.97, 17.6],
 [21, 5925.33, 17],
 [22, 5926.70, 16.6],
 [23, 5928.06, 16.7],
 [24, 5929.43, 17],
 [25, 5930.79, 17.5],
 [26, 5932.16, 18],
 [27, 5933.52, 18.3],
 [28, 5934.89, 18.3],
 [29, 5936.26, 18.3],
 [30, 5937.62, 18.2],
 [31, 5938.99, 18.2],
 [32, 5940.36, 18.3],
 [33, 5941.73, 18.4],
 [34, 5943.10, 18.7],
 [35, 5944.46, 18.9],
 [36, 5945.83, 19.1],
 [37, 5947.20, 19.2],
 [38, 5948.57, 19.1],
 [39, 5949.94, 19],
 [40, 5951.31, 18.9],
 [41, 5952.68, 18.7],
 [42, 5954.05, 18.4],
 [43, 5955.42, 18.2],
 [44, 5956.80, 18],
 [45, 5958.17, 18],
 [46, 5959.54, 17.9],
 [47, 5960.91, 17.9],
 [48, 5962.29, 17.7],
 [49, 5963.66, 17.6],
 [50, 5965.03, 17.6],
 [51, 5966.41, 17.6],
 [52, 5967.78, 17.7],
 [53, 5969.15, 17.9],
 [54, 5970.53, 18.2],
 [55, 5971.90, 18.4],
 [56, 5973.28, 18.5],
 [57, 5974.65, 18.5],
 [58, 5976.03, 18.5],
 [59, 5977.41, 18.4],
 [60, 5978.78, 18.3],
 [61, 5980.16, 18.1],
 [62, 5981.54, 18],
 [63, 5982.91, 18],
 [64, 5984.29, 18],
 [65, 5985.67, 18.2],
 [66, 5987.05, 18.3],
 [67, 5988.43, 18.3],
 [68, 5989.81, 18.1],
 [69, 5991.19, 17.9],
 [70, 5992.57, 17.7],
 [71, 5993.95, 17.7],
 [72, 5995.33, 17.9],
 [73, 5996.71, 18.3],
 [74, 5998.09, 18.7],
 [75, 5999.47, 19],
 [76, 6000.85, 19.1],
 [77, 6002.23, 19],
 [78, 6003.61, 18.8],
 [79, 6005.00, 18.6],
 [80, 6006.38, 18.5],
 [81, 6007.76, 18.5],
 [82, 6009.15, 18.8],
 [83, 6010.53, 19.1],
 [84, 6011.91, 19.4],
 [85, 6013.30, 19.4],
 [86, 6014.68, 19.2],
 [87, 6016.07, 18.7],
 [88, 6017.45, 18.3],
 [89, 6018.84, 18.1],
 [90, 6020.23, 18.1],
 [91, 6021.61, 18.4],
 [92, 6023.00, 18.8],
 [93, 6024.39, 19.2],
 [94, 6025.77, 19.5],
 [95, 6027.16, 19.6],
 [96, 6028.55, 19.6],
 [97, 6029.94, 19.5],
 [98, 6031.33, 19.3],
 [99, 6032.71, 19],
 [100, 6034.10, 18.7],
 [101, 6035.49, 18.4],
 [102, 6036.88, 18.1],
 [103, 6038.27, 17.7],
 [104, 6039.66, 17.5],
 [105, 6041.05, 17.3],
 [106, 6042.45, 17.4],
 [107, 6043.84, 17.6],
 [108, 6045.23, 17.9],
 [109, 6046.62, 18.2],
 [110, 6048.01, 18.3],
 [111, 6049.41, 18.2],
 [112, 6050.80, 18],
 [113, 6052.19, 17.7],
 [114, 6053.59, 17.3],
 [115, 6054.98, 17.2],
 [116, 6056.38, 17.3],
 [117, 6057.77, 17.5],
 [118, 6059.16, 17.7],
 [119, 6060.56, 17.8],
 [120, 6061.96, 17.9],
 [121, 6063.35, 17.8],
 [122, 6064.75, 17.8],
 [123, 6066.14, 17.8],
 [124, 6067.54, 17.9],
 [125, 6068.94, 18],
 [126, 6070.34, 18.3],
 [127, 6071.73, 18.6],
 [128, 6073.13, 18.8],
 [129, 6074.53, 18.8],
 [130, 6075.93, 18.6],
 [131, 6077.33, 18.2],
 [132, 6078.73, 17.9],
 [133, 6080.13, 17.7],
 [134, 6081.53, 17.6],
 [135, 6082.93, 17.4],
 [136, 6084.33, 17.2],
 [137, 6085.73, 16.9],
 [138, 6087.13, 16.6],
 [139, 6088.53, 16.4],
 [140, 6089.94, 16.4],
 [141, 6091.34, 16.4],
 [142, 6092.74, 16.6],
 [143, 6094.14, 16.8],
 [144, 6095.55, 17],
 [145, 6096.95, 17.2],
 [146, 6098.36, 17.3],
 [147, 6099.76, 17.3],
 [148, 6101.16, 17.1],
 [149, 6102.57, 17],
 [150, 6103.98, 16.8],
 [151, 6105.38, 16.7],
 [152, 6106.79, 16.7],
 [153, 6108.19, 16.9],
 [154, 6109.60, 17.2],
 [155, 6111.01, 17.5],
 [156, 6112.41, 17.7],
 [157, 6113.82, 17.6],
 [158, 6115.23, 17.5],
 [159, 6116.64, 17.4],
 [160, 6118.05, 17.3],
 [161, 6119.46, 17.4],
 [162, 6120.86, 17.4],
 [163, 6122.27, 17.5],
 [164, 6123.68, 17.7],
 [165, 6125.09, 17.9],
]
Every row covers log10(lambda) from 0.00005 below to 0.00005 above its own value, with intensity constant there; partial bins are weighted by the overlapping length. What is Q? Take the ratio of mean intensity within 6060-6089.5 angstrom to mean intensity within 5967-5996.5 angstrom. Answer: 1.0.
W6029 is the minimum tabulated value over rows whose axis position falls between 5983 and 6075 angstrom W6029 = 17.2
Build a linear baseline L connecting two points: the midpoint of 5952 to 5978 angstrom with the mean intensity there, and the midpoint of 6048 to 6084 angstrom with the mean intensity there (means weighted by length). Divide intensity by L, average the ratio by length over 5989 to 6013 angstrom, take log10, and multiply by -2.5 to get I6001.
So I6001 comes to -0.03 mag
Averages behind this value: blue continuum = 18.1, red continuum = 17.9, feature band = 18.5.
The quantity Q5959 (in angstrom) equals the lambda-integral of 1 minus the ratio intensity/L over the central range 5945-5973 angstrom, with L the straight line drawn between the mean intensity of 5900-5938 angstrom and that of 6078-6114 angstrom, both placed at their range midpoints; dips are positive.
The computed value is -0.9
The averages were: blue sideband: 17.9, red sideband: 17.1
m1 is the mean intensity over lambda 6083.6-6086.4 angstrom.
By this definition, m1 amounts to 17.1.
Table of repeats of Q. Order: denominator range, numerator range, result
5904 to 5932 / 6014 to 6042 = 1.05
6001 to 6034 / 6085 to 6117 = 0.90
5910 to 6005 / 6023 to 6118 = 0.98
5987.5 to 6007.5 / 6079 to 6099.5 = 0.92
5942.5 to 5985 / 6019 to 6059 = 1.00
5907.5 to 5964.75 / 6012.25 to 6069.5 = 1.01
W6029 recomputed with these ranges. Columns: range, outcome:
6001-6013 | 18.5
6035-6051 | 17.3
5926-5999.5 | 16.6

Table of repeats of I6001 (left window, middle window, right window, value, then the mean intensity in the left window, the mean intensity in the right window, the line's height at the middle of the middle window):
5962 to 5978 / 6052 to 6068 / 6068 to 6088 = 0.017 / 18.1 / 17.9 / 17.9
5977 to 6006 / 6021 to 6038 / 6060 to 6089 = -0.052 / 18.3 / 17.8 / 18.1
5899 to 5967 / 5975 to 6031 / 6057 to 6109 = -0.049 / 18.1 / 17.4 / 17.8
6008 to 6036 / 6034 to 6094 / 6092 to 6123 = 0.024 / 19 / 17.2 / 18.1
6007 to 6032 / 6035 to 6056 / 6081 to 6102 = 0.028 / 19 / 16.9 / 18.2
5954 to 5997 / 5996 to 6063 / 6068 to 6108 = -0.042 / 18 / 17.4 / 17.7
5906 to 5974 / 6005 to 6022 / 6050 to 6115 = -0.057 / 18.1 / 17.5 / 17.8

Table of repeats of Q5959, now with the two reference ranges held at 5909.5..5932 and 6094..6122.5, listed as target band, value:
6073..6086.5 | -0.4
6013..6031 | -1.5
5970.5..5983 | -0.5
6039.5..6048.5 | -0.2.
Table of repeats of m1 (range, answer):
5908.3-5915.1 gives 17.8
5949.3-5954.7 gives 18.8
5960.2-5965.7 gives 17.7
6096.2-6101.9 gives 17.2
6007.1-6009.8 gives 18.6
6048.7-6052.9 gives 17.9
